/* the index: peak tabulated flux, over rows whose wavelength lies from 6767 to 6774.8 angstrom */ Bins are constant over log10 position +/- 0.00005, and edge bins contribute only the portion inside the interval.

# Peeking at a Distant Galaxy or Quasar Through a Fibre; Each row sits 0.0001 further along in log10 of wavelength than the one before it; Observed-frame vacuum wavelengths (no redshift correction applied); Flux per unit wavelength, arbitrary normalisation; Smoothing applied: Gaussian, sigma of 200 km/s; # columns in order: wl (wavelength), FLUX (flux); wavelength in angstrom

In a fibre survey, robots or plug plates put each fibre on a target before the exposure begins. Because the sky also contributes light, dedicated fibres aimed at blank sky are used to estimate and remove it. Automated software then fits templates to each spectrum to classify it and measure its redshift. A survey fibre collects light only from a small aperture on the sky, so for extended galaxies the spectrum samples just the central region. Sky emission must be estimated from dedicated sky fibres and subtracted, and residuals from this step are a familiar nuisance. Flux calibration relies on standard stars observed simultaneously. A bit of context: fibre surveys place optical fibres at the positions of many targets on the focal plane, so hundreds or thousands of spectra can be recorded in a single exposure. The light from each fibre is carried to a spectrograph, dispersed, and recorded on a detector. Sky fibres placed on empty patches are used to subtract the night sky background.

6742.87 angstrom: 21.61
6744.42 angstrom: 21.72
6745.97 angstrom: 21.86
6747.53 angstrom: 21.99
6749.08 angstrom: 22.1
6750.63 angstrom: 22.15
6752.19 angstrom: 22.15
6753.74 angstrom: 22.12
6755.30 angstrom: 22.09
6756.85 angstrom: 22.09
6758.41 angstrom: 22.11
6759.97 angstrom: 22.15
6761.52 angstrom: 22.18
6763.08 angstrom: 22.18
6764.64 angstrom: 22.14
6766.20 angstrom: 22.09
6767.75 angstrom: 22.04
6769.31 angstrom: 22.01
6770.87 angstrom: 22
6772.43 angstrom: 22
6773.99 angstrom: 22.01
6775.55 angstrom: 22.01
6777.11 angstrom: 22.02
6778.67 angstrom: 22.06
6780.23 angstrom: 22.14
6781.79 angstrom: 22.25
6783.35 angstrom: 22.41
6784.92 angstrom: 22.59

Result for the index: 22.04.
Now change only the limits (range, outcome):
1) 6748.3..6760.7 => 22.15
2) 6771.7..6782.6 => 22.25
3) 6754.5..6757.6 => 22.09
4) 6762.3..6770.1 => 22.18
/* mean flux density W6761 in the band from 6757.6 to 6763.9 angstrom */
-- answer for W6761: 22.1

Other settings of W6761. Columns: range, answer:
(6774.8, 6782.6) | 22.1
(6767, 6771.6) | 22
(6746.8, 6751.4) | 22.1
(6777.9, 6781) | 22.1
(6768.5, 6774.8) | 22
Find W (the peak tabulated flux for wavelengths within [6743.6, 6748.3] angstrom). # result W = 21.99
